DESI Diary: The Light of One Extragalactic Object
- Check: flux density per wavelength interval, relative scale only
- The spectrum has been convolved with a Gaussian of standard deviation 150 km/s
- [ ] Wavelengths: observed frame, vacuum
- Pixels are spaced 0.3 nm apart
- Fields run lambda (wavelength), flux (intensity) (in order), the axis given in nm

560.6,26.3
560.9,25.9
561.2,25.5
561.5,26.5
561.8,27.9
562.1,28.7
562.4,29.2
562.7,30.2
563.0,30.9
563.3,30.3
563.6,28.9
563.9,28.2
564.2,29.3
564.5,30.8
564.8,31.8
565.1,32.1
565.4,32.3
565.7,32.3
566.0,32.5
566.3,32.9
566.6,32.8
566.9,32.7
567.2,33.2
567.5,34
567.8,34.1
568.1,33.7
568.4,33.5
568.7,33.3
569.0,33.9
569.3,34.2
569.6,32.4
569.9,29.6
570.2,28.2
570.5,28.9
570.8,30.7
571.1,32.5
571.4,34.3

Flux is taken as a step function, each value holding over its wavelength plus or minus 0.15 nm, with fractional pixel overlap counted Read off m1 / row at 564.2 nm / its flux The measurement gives 29.3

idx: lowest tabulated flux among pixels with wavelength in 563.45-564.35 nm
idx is 28.2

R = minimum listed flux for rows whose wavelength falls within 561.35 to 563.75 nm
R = 26.5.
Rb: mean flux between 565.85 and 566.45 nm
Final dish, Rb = 32.7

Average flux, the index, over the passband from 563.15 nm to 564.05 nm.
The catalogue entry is 29.1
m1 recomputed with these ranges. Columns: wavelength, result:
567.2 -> 33.2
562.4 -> 29.2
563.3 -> 30.3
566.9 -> 32.7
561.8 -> 27.9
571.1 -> 32.5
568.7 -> 33.3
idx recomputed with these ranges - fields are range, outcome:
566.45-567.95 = 32.7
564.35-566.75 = 30.8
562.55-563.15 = 30.2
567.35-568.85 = 33.3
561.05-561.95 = 25.5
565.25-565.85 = 32.3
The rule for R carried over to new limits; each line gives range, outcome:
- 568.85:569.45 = 33.9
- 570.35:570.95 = 28.9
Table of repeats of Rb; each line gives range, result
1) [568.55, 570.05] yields 32.7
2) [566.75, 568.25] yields 33.5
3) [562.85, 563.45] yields 30.6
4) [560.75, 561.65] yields 26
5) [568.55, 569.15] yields 33.6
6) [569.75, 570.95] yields 29.3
